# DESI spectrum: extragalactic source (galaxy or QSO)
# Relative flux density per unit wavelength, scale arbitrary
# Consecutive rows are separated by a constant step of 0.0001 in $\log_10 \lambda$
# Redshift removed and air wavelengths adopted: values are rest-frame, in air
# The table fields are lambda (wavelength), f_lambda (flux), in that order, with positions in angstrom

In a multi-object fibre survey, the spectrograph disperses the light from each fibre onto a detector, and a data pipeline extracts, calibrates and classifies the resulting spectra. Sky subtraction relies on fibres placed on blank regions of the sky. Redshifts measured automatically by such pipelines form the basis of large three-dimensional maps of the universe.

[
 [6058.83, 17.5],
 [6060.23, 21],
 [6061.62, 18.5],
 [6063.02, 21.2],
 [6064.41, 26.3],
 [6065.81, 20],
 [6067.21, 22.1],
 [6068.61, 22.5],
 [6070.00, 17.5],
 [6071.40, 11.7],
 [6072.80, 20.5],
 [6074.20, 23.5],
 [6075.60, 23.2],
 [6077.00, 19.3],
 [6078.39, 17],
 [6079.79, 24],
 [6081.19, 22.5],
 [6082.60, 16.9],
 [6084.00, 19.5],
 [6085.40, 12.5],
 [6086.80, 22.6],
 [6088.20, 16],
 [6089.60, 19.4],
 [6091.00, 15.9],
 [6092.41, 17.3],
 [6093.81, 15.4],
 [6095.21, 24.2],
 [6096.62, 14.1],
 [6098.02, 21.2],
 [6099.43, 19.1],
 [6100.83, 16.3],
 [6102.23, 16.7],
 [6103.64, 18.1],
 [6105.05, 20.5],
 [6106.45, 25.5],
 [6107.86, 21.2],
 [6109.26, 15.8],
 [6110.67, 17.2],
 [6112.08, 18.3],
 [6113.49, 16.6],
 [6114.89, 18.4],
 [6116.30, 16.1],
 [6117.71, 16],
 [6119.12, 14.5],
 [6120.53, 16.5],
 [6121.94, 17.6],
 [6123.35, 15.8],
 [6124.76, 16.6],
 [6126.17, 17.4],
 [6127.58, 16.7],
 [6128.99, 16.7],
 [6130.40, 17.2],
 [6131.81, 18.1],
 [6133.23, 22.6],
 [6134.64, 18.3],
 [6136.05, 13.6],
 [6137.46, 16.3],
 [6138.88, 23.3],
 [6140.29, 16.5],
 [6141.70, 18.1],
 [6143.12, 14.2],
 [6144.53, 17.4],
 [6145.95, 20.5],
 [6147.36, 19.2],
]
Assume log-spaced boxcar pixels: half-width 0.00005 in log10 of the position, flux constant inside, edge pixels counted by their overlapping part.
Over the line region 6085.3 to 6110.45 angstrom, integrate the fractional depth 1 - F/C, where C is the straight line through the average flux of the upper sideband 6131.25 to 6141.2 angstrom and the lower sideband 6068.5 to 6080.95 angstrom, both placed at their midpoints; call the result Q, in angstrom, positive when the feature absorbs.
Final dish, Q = 1.0 angstrom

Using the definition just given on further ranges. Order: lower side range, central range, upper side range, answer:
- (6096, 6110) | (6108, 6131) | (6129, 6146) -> 2.0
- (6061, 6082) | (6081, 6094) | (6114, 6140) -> 1.3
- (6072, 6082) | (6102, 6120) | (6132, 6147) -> 1.4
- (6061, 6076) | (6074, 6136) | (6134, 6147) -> 2.6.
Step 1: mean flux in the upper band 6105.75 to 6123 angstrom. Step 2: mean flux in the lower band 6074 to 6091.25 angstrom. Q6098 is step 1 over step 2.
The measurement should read 0.92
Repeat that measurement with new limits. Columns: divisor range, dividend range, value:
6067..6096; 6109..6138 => 0.89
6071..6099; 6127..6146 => 0.94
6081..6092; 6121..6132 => 0.95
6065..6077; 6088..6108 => 0.93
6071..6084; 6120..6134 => 0.88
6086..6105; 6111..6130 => 0.92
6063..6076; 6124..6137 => 0.84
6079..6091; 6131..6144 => 0.94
